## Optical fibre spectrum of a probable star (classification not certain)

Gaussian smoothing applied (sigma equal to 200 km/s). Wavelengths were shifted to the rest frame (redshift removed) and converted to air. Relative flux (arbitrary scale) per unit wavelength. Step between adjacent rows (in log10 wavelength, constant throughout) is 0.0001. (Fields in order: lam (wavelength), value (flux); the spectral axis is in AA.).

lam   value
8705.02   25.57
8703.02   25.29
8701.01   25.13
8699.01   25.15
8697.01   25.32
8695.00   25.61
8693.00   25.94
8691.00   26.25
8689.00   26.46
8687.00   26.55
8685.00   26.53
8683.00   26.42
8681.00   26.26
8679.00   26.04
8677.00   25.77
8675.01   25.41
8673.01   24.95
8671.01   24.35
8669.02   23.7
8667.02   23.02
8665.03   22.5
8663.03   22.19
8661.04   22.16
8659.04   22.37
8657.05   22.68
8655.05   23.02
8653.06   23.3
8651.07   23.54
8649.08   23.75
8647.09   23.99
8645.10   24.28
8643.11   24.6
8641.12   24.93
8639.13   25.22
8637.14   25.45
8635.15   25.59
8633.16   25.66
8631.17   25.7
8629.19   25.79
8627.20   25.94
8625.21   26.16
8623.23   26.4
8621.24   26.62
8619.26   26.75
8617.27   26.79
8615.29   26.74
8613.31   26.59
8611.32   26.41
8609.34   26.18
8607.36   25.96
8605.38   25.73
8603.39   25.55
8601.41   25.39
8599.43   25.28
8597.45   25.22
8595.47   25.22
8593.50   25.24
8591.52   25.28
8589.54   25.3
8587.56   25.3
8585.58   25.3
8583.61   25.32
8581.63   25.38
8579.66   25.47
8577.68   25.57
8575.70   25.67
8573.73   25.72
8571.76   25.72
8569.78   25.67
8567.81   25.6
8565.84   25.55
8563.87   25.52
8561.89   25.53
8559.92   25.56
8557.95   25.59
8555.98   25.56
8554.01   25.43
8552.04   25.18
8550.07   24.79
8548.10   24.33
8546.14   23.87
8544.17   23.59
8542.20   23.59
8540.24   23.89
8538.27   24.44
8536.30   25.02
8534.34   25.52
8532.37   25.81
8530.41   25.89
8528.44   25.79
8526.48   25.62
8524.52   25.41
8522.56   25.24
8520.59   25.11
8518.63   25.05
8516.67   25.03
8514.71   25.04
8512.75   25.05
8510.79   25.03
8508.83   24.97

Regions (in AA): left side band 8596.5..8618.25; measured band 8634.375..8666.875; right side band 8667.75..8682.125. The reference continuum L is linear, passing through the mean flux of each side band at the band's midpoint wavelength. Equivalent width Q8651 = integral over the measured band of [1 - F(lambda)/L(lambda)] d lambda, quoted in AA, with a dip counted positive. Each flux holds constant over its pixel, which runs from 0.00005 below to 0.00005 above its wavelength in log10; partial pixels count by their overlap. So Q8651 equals 2.3 AA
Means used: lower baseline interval 26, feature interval 23.7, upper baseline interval 25.2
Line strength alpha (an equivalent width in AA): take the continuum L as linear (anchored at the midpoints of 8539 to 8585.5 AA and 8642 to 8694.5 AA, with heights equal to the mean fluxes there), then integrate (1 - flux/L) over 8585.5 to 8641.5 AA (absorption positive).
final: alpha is -2.2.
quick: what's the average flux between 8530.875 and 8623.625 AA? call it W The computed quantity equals 25.4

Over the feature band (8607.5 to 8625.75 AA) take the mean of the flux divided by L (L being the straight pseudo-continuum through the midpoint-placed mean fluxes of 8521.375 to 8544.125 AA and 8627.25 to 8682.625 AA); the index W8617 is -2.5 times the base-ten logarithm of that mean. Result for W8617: -0.08 mag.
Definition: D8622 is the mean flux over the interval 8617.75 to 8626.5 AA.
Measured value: 26.5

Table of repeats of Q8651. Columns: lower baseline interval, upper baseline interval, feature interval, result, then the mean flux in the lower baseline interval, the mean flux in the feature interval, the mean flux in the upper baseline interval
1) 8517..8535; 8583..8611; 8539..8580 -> 0.59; 25.5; 25.1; 25.5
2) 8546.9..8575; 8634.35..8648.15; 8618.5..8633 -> -0.70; 25.4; 26.2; 24.8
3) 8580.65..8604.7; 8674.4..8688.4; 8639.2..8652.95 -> 0.87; 25.3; 24.2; 26.2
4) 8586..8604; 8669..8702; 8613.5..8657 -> 0.45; 25.3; 25.2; 25.7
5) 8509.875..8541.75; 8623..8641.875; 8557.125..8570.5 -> -0.12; 25.2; 25.6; 25.7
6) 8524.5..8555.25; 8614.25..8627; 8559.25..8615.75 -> 0.54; 24.9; 25.6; 26.5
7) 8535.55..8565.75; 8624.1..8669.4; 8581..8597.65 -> -0.50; 24.8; 25.3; 24.2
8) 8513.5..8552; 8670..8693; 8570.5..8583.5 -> -0.19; 24.9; 25.6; 25.9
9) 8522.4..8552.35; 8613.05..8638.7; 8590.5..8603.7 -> 0.22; 24.9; 25.3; 26.1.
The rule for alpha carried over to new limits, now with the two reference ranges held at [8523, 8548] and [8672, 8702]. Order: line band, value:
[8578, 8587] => -0.1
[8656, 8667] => 1.4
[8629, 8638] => 0.0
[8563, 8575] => -0.3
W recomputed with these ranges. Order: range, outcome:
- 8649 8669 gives 22.9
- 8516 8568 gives 25.1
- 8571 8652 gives 25.5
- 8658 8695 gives 24.9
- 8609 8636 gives 26.2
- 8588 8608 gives 25.4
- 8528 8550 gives 24.7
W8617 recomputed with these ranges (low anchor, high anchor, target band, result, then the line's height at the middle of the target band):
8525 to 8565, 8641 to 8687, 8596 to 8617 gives -0.057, 24.6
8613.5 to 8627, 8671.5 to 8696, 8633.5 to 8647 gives 0.059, 26.4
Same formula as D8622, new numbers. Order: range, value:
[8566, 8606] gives 25.4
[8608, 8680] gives 24.9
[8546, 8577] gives 25.4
